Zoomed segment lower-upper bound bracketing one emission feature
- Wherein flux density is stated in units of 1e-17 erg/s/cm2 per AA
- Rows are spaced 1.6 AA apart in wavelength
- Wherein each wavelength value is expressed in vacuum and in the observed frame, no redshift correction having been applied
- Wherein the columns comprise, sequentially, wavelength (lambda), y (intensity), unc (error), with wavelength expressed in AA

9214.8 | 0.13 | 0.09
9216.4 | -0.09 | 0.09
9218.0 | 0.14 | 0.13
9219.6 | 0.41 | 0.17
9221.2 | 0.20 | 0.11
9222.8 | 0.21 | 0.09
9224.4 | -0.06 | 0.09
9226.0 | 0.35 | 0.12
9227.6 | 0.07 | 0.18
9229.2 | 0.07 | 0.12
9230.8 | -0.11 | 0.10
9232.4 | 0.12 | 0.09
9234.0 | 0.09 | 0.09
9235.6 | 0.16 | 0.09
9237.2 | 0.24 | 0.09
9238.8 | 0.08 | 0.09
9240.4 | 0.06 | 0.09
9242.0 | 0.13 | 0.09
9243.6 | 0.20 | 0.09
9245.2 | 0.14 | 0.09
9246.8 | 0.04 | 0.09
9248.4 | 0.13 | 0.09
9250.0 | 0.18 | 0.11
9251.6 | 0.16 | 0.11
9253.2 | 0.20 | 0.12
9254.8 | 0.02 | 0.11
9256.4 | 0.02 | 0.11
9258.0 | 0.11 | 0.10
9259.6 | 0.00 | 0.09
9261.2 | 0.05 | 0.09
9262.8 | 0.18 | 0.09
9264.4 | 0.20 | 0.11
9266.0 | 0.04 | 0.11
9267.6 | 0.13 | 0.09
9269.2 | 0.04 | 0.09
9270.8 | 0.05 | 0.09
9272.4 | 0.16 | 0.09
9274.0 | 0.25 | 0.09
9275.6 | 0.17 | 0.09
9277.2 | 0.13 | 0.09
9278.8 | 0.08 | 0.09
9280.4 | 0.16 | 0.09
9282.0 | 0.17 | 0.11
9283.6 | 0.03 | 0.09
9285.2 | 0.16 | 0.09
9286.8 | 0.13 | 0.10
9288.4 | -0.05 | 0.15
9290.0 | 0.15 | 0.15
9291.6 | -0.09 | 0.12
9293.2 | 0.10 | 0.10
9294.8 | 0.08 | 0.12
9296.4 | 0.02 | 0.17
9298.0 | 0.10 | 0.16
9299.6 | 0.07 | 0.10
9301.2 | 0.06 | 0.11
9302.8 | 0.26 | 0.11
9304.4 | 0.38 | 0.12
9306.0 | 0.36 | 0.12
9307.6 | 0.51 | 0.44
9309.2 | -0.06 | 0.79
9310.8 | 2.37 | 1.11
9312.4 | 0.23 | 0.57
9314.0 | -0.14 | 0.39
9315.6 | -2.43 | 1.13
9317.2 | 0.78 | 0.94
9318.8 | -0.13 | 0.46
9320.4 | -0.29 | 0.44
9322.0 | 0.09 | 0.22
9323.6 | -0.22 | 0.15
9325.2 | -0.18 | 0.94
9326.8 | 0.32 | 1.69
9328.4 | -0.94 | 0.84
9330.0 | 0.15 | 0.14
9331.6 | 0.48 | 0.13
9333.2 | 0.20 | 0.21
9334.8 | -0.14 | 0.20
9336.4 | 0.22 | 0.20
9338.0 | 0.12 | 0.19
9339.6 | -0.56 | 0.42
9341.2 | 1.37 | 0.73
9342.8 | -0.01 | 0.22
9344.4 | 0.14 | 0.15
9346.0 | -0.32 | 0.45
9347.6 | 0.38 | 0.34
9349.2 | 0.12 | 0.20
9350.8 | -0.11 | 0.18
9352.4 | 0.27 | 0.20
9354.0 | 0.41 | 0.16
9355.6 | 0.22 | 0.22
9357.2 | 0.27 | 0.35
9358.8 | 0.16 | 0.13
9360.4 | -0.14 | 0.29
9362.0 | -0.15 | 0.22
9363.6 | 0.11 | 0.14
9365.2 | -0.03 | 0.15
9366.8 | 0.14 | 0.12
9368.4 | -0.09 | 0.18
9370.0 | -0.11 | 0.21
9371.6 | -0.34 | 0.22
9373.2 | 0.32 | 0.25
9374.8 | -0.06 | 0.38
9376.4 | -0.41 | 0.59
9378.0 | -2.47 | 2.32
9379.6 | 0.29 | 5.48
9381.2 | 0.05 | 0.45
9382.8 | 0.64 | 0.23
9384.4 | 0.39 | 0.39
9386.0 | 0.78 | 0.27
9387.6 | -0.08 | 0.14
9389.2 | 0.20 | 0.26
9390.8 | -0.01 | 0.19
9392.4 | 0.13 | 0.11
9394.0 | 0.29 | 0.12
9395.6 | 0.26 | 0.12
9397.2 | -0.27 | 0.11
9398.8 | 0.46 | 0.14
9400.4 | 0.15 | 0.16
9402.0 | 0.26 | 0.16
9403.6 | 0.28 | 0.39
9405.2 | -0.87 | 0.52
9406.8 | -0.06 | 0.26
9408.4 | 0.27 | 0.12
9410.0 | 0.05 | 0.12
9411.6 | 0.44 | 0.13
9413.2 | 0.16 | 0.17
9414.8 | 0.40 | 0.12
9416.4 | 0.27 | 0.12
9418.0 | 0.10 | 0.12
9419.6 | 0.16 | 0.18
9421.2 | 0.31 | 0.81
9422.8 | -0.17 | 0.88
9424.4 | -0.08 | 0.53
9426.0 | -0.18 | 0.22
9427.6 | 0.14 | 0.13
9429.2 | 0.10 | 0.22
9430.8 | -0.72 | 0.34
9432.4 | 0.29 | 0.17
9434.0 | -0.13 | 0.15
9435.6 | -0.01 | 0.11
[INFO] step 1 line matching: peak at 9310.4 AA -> H-gamma 4340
